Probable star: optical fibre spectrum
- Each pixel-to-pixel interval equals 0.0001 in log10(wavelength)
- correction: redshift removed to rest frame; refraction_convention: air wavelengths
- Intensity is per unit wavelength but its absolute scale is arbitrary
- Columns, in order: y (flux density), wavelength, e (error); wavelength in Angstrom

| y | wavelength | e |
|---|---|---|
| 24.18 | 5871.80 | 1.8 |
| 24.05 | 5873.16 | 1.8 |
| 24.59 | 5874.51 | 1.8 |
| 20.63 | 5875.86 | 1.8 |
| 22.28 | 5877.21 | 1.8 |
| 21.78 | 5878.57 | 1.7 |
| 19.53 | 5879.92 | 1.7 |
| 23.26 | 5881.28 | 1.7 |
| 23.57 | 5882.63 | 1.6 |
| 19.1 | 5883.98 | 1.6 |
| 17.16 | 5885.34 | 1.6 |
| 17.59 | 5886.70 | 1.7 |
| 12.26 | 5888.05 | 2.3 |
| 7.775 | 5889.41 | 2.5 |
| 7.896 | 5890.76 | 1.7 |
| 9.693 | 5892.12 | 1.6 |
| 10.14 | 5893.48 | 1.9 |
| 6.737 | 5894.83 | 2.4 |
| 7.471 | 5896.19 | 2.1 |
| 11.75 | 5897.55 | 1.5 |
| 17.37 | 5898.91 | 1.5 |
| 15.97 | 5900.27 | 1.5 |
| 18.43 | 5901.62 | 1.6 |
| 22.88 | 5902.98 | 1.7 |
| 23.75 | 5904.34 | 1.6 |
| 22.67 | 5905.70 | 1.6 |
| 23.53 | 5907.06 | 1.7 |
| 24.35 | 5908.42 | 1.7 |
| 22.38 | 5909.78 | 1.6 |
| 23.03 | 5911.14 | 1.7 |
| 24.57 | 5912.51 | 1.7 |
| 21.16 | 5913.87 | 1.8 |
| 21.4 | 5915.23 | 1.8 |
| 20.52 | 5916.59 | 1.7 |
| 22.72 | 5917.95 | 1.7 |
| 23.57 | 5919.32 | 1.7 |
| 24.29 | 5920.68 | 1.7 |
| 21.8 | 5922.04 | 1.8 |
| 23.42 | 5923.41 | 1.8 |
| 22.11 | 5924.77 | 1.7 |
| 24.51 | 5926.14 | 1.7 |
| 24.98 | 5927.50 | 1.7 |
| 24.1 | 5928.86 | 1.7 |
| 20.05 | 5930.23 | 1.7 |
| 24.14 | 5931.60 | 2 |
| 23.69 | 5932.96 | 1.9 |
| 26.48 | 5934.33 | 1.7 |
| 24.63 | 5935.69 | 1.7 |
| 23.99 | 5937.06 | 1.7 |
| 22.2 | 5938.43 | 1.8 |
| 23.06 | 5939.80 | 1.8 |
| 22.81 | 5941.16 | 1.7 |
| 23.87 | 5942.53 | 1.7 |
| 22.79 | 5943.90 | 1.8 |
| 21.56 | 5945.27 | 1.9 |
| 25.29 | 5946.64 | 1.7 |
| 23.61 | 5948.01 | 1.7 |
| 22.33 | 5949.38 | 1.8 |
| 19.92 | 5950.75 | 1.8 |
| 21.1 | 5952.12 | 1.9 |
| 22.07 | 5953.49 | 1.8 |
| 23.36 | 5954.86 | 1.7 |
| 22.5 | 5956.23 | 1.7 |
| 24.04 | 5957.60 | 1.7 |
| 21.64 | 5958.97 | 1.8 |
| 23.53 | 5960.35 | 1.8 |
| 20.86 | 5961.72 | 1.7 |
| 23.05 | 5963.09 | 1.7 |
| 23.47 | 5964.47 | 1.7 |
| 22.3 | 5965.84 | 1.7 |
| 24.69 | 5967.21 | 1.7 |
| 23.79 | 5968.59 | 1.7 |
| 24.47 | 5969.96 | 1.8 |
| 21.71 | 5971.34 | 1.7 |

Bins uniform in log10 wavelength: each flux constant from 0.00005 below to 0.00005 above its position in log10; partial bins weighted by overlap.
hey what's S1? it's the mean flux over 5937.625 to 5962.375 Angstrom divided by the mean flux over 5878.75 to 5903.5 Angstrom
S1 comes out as 1.51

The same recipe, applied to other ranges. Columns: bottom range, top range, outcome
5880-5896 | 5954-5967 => 1.62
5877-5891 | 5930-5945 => 1.33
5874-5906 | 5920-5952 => 1.39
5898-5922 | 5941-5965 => 1.04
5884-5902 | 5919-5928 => 1.88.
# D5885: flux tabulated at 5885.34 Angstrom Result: 17.16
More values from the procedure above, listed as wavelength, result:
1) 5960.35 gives 23.53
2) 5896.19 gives 7.471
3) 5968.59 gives 23.79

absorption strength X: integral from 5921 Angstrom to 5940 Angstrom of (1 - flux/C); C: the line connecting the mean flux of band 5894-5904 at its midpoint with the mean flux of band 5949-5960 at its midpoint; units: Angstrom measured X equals -4.7 Angstrom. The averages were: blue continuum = 14.6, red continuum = 22.2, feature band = 23.5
